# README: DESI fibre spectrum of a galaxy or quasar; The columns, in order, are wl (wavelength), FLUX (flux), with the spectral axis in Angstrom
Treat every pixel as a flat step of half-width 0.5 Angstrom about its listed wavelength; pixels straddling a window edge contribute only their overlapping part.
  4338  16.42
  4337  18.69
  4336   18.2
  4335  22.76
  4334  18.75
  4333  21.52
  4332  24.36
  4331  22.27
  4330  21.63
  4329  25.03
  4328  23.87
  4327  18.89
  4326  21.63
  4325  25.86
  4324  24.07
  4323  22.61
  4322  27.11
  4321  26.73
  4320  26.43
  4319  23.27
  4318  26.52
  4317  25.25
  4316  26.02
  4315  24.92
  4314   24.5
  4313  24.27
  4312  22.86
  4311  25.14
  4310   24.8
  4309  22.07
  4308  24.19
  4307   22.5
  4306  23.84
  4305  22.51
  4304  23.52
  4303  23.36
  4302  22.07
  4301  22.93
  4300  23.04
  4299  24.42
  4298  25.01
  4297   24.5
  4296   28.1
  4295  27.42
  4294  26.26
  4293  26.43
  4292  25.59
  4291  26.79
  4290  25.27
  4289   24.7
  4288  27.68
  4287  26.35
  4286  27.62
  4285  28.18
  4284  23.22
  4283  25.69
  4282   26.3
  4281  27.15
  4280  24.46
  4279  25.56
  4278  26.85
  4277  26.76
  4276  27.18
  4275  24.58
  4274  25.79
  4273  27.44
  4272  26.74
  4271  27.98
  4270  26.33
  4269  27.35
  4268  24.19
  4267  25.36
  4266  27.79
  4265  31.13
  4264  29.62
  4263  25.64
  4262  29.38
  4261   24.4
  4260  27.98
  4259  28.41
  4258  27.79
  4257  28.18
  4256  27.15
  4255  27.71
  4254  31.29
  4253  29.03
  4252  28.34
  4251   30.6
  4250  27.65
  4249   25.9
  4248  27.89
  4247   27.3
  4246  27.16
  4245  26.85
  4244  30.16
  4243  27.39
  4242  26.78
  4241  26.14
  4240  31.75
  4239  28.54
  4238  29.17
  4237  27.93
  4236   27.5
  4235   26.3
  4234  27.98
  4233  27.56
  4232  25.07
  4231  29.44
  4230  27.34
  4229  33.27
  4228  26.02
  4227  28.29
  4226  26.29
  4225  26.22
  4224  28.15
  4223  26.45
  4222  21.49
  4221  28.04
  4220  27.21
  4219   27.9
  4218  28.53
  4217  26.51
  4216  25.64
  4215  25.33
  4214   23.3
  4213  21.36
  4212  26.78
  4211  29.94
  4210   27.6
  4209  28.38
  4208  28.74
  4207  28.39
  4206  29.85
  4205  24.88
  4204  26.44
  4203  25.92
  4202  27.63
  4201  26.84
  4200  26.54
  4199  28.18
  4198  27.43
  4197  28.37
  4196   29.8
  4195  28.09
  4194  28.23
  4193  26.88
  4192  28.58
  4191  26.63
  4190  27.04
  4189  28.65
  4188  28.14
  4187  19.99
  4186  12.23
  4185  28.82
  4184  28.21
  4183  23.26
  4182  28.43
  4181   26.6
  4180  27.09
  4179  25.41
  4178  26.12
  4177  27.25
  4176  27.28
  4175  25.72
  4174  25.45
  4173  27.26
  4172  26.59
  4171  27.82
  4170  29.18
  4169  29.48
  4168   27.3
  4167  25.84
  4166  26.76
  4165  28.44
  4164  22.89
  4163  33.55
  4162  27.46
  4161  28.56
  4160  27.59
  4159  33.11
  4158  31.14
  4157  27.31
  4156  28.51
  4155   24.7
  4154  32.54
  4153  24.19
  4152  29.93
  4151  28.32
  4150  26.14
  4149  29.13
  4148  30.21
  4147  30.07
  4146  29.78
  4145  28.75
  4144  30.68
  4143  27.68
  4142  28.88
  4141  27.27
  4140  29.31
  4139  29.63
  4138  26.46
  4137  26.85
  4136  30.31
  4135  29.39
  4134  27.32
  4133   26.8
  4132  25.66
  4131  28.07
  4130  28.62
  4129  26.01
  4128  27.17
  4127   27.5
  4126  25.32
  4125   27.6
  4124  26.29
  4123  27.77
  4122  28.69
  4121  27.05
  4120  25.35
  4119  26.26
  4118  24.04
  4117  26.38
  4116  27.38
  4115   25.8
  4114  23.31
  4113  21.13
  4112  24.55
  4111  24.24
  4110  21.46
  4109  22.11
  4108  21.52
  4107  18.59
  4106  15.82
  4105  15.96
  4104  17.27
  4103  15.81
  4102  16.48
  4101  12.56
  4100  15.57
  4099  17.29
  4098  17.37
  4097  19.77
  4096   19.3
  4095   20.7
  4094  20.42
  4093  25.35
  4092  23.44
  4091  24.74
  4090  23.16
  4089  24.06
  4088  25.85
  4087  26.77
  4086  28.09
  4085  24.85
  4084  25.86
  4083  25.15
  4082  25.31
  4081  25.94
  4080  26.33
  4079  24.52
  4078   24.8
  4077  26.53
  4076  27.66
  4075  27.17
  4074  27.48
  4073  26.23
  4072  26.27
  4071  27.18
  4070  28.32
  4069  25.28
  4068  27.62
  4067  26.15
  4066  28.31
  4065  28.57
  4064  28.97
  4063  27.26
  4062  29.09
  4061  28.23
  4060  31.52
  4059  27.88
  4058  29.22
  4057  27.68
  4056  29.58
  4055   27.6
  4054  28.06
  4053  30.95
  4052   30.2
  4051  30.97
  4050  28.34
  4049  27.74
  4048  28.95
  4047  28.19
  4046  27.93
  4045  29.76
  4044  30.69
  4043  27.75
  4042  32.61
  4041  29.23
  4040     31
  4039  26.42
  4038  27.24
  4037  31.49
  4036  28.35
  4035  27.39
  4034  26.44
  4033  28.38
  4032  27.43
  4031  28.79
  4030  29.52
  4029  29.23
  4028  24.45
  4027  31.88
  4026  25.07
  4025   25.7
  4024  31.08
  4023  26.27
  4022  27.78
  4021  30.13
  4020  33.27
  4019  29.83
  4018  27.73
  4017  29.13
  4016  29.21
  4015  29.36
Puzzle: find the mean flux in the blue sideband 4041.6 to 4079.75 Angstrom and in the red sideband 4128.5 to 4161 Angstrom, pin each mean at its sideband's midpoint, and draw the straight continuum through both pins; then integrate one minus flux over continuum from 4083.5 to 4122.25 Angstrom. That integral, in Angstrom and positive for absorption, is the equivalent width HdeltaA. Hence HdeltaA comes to 8.5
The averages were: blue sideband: 28.2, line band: 22.1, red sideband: 28.5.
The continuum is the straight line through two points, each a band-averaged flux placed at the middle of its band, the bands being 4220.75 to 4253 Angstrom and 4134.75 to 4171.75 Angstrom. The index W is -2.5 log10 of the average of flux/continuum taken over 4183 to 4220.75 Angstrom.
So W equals 0.05 mag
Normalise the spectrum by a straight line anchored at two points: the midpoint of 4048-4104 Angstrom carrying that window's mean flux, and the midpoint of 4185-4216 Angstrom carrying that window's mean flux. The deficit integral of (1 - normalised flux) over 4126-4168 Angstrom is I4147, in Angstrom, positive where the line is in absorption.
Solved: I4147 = -3.5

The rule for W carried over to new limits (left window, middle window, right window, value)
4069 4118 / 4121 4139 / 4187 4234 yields -0.13 mag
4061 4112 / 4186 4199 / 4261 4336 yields -0.11 mag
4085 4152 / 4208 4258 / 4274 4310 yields -0.10 mag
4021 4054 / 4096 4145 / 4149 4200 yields 0.15 mag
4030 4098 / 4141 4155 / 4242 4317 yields -0.08 mag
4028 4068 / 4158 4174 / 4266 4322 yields -0.04 mag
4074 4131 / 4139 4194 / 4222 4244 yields -0.08 mag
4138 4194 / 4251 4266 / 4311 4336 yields -0.12 mag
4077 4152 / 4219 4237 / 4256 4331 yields -0.08 mag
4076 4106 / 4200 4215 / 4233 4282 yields -0.04 mag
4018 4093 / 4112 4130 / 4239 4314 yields 0.05 mag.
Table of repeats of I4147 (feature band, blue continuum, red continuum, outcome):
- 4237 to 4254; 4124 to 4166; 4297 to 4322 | -1.6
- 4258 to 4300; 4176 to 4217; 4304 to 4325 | -2.3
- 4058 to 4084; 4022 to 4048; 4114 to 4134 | 0.6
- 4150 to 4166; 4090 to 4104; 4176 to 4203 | -2.9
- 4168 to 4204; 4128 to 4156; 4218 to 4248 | 1.6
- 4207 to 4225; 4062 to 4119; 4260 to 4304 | -1.0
